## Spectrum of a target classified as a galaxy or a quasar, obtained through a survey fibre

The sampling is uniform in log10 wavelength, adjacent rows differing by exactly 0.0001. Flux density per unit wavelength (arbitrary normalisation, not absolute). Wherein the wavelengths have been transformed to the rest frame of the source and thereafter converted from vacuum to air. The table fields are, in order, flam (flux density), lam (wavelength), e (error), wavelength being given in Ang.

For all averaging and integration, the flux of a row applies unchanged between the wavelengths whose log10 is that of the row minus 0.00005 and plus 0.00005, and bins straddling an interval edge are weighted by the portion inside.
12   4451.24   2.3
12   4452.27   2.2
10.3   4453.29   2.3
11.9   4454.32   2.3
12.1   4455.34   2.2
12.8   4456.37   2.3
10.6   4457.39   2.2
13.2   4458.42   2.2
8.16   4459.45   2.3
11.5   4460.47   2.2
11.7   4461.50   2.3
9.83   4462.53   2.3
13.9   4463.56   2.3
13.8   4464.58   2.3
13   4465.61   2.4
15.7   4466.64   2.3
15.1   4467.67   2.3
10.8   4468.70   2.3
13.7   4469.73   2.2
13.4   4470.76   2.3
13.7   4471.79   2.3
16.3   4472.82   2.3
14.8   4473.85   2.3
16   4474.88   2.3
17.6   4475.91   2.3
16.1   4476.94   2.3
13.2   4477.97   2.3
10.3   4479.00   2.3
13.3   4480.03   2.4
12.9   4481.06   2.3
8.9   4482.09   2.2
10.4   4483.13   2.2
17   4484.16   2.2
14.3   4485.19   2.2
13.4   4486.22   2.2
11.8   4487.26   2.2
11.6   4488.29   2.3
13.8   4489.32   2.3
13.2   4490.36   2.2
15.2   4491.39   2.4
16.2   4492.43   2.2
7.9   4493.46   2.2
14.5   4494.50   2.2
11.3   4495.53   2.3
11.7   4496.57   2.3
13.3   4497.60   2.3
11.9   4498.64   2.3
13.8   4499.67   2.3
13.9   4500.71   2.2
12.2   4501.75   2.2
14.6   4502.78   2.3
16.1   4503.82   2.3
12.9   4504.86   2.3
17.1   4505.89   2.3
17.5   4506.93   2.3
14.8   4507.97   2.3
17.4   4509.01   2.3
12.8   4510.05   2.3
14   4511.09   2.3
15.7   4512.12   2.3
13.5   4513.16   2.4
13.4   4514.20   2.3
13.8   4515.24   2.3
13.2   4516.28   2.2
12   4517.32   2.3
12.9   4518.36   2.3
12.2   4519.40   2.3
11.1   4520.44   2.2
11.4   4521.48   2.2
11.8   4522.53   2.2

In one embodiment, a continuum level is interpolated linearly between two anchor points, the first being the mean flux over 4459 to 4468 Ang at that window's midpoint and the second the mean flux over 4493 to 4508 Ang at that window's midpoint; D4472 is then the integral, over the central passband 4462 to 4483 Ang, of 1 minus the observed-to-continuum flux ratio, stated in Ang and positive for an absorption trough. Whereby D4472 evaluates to -1.3 Ang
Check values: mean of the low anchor 12.5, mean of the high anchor 13.5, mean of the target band 13.6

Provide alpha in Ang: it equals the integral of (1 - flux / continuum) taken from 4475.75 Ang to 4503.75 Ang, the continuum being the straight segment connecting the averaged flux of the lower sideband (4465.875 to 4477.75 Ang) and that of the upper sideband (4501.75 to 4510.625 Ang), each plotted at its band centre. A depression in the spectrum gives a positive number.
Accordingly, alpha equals 3.5 Ang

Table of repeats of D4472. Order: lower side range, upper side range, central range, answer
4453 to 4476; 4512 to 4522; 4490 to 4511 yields -1.7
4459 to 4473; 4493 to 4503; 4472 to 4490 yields -1.4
